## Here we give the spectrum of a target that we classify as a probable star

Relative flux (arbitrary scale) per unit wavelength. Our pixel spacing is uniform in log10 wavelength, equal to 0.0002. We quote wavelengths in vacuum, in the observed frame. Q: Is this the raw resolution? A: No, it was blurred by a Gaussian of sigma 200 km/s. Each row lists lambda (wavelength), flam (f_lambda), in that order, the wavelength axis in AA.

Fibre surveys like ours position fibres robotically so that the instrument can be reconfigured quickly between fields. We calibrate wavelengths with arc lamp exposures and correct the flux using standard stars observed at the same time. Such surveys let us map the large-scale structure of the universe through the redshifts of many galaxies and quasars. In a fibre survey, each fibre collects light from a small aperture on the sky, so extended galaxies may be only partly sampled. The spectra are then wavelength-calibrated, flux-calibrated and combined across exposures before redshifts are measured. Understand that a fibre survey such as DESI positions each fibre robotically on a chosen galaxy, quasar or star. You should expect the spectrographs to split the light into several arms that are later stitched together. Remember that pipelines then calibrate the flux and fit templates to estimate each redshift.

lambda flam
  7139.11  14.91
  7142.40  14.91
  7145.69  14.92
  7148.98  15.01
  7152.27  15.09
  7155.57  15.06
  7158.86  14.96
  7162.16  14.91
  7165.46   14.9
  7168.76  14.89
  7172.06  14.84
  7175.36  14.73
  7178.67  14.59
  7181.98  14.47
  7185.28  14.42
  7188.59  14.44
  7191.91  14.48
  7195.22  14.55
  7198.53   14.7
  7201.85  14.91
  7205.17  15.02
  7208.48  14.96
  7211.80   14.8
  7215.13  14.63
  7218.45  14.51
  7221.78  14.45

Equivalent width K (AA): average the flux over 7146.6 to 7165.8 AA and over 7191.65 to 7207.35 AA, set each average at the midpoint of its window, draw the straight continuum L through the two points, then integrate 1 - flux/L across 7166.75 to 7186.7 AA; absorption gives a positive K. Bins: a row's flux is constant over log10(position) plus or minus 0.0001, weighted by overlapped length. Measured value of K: 0.3 AA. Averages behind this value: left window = 15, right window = 14.8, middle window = 14.7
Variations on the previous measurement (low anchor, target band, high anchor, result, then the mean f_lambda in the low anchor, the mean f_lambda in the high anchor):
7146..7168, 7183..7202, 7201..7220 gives 0.40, 15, 14.8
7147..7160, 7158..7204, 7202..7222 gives 0.64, 15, 14.8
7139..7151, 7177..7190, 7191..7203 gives 0.23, 14.9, 14.7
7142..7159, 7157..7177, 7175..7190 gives -0.17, 15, 14.5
